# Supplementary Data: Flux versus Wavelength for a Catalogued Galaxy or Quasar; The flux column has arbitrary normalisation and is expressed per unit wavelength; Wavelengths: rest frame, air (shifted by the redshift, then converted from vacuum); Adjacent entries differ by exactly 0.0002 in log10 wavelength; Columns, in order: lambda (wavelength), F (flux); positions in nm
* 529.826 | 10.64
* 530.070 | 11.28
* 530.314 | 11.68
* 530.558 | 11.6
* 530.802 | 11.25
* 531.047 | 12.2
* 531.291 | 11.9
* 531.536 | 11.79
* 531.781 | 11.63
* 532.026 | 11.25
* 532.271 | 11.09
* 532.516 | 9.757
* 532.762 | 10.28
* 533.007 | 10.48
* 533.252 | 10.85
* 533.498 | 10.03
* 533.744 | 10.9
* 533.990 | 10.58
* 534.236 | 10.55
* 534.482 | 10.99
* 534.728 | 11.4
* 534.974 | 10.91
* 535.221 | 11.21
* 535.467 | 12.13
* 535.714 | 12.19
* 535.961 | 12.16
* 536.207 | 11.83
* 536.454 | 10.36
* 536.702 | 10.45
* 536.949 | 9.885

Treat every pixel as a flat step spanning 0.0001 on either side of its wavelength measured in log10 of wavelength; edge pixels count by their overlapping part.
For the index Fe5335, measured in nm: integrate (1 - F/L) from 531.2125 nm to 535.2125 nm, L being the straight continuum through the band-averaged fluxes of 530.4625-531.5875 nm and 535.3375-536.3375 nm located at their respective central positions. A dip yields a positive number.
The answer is 0.335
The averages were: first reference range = 11.8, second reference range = 12.1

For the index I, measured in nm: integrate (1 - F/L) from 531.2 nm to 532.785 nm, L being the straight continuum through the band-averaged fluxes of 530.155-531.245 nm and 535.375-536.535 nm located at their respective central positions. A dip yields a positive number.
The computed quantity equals 0.08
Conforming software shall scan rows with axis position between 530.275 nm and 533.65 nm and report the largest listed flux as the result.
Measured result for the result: 12.2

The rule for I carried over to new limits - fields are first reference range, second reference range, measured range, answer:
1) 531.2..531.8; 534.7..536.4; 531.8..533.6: 0.175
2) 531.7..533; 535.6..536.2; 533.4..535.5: 0.115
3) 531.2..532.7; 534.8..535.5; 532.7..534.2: 0.095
